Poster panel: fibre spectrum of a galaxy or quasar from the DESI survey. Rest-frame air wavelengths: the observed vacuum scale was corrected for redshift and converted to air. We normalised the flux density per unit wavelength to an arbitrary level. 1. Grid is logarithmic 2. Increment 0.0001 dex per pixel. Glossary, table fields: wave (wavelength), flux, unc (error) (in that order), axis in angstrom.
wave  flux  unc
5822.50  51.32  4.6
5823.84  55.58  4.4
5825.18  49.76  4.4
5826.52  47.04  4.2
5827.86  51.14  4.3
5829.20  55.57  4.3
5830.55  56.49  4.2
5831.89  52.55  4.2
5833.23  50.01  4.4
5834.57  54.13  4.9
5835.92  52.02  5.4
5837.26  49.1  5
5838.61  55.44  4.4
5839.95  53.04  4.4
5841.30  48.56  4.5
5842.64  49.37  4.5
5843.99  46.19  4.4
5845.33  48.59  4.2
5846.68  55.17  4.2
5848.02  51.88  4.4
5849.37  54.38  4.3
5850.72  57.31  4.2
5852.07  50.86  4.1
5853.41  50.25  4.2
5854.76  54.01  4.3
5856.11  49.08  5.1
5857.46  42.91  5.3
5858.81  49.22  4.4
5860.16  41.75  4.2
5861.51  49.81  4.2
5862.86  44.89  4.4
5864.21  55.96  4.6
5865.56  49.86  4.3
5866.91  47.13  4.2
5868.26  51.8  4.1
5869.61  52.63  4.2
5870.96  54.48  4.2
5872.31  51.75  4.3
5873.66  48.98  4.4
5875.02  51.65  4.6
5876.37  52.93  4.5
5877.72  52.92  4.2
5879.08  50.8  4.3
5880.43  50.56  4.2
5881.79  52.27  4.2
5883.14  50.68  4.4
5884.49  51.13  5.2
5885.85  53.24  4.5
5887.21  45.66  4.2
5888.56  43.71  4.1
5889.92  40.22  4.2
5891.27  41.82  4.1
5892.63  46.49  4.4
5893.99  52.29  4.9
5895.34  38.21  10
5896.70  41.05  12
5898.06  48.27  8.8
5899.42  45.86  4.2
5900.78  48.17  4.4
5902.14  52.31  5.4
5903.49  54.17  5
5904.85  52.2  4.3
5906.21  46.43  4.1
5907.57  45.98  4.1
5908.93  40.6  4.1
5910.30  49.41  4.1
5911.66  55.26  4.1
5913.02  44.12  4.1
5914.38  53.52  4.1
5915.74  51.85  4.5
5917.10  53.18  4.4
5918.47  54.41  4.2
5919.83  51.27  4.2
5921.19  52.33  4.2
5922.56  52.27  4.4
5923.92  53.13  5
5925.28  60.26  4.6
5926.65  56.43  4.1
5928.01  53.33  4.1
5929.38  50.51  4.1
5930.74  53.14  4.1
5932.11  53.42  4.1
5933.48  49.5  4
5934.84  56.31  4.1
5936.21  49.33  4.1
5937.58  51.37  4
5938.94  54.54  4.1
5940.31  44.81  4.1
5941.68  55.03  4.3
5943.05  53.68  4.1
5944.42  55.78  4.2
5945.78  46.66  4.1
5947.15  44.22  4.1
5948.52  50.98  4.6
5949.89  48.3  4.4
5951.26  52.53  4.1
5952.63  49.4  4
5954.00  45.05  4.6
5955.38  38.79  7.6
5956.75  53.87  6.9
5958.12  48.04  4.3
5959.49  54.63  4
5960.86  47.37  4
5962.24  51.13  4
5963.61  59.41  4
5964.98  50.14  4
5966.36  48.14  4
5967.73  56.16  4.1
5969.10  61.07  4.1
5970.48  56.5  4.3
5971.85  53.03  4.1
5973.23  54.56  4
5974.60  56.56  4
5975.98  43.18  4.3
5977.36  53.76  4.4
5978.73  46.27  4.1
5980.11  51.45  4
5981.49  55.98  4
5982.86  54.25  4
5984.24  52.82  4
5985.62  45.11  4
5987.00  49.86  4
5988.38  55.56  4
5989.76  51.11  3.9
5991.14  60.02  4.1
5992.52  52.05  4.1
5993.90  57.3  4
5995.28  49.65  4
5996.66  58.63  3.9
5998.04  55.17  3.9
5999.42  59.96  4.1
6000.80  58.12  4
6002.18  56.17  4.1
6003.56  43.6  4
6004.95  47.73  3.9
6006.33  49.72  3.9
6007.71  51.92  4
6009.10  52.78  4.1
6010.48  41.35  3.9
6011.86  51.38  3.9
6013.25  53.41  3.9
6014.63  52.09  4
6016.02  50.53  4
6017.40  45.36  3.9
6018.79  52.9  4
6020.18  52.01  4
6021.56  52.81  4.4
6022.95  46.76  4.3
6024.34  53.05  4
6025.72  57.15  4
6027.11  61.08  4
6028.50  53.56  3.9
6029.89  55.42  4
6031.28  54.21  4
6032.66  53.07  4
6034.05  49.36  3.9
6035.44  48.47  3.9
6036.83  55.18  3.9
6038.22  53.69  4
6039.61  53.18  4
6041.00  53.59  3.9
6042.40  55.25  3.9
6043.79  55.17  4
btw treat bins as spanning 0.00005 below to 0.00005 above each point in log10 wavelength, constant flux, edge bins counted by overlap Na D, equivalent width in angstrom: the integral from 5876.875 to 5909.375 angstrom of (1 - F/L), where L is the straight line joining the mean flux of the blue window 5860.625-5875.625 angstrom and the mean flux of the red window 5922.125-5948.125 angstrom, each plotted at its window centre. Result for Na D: 2.2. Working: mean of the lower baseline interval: 50.7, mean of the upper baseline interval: 52.3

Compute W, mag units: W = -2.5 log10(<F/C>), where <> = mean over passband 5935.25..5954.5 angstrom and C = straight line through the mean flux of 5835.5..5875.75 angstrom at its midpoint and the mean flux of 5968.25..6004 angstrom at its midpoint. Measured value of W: 0.051 mag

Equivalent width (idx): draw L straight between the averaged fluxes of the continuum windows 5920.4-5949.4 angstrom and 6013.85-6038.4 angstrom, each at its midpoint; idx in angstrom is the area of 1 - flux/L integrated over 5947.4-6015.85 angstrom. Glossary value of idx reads 0.7 angstrom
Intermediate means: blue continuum 52.2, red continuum 52.6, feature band 51.9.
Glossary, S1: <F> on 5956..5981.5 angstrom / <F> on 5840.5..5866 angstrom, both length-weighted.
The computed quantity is 1.05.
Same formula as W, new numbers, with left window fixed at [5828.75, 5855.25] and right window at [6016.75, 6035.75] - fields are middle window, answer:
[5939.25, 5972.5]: 0.03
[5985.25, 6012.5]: 0.00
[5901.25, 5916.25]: 0.06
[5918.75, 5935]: -0.02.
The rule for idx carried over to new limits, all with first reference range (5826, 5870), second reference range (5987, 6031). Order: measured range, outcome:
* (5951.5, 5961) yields 0.68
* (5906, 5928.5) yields 0.09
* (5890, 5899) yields 1.22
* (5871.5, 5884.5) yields -0.05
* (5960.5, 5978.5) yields -0.26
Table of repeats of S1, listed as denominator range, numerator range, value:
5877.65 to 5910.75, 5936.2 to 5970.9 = 1.07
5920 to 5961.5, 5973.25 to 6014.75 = 1.02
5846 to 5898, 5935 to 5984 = 1.04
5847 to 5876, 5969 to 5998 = 1.05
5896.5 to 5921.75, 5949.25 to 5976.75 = 1.04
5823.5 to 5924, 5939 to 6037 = 1.04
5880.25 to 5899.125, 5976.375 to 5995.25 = 1.12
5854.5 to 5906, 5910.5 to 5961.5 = 1.05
